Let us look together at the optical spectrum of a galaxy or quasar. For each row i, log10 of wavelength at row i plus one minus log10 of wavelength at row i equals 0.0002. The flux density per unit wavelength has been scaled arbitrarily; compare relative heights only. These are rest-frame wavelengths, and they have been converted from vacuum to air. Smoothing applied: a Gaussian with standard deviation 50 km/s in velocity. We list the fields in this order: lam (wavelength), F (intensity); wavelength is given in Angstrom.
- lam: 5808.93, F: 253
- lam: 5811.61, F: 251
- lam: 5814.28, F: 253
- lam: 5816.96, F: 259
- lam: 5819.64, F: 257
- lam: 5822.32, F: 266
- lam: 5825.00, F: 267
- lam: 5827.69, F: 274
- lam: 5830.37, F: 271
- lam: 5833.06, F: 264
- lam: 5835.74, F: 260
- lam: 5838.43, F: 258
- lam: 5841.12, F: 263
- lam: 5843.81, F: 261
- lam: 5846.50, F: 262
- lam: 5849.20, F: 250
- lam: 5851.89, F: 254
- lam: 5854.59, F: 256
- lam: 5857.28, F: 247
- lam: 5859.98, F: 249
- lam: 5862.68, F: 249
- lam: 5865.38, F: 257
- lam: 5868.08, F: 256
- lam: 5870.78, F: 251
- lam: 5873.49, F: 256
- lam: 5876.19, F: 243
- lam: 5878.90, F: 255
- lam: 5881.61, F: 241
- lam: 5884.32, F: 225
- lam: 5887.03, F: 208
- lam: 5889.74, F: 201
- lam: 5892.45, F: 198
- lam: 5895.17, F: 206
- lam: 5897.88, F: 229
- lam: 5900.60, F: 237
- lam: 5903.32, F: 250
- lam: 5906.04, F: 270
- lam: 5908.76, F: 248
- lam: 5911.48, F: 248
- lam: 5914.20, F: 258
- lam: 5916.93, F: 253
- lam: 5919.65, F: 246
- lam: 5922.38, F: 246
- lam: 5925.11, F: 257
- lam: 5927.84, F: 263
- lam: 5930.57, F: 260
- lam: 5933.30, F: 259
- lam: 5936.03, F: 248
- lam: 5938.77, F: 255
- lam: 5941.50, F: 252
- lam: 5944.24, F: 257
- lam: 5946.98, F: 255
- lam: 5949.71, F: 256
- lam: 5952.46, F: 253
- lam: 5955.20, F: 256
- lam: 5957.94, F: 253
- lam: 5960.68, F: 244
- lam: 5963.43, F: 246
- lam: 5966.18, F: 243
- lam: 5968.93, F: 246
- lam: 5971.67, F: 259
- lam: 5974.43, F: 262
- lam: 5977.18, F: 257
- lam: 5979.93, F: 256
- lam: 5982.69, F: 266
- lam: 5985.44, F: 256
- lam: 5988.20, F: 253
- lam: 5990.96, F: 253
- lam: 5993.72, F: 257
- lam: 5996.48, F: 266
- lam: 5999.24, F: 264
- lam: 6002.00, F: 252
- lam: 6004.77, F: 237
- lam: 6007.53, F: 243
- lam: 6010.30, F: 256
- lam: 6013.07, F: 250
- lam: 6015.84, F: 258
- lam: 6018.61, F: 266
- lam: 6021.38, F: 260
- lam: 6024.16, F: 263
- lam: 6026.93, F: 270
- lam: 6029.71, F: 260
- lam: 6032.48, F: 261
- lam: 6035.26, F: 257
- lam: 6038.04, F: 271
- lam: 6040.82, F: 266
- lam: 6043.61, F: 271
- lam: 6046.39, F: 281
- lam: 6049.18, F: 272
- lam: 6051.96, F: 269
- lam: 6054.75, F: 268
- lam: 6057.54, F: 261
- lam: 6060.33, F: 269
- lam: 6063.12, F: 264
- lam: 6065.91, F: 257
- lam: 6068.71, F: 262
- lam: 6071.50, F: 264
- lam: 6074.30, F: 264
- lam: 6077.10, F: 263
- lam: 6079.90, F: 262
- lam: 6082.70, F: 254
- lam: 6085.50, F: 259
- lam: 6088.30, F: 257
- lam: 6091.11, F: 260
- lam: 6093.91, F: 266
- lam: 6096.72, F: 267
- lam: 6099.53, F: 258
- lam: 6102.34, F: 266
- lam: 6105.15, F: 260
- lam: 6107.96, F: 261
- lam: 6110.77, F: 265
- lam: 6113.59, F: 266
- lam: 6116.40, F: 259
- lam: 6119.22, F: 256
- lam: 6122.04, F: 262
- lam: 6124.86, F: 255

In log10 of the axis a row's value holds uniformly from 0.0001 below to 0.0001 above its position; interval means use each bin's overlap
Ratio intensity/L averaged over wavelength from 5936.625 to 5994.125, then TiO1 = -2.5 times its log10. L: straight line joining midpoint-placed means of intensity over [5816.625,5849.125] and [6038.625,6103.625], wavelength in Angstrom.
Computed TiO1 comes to 0.04 mag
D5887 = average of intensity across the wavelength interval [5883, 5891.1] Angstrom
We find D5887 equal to 211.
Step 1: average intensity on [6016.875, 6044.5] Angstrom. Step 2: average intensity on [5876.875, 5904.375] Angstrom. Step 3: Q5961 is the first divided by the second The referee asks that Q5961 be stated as 1.17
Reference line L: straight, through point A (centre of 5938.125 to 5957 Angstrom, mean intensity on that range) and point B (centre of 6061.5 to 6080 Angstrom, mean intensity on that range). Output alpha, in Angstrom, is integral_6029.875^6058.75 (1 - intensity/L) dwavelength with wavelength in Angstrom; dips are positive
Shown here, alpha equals -0.7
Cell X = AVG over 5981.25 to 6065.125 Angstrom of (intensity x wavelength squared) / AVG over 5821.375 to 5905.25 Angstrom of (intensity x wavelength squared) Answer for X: 1.1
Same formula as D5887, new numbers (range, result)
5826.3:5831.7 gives 272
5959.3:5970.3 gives 245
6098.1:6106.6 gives 261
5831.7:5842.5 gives 261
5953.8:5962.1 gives 251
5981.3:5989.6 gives 258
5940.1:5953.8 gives 255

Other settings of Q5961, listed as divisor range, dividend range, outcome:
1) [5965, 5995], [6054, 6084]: 1.03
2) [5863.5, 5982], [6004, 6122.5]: 1.06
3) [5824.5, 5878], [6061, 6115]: 1.02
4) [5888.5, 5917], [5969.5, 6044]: 1.10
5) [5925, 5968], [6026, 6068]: 1.05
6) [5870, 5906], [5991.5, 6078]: 1.13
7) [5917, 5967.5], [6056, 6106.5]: 1.04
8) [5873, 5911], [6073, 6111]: 1.12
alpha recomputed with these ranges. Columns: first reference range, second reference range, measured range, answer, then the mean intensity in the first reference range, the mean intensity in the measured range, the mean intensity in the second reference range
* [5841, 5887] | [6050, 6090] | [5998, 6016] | 0.5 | 250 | 251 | 262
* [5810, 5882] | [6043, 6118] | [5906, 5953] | 0.9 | 257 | 254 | 264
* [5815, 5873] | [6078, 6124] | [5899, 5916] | 0.5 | 258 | 251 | 261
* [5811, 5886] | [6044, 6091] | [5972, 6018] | 1.0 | 255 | 256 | 264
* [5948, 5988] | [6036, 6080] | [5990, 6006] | 0.2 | 254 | 255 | 266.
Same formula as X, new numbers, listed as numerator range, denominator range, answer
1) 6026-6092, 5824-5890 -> 1.12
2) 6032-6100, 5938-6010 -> 1.07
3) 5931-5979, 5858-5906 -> 1.10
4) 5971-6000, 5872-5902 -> 1.18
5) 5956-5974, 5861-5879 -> 1.02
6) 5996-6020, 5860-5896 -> 1.13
